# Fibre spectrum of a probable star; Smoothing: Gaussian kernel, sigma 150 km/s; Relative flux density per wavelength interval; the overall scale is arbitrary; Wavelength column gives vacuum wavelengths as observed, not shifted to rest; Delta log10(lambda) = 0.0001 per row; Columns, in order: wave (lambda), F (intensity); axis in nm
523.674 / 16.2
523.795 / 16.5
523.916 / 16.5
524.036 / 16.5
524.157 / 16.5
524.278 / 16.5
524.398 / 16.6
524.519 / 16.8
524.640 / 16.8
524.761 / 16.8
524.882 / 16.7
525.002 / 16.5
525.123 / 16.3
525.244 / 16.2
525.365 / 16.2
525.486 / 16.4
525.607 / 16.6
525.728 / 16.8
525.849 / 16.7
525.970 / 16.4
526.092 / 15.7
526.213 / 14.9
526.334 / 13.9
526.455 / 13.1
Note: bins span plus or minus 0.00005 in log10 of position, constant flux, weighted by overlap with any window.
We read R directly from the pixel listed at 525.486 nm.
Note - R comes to 16.4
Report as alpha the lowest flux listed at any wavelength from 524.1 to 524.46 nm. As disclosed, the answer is 16.5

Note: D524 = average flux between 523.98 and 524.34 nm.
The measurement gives 16.5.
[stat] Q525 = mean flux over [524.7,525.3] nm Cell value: 16.5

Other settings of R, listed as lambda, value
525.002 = 16.5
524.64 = 16.8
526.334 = 13.9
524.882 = 16.7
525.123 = 16.3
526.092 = 15.7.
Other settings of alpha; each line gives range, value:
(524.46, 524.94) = 16.7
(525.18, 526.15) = 15.7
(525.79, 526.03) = 16.4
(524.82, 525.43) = 16.2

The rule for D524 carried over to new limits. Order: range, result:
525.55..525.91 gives 16.7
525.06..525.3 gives 16.2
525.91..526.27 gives 15.6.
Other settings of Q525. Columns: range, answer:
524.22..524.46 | 16.6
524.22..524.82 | 16.7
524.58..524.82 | 16.8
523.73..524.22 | 16.5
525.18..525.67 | 16.3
